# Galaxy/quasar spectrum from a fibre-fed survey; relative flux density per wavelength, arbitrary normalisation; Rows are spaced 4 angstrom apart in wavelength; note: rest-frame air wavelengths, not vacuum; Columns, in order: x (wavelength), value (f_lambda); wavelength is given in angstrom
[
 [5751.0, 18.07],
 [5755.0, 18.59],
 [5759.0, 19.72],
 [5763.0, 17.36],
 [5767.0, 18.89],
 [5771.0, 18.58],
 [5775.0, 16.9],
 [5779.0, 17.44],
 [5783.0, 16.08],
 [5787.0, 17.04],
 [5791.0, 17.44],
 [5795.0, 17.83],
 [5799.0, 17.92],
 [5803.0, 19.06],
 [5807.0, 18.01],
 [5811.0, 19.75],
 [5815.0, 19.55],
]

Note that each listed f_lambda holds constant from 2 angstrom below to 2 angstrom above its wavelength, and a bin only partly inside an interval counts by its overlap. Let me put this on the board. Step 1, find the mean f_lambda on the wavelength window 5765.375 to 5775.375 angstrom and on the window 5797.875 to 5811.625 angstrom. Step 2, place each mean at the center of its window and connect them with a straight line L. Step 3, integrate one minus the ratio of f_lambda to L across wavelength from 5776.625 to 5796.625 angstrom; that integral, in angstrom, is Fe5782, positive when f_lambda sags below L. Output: 1.4 angstrom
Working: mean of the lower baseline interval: 18.3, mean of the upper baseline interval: 18.6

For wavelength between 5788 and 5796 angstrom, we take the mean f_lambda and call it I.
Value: 17.5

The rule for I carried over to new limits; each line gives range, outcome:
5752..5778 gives 18.3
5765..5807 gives 17.7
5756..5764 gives 18.7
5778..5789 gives 16.8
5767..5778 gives 17.9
